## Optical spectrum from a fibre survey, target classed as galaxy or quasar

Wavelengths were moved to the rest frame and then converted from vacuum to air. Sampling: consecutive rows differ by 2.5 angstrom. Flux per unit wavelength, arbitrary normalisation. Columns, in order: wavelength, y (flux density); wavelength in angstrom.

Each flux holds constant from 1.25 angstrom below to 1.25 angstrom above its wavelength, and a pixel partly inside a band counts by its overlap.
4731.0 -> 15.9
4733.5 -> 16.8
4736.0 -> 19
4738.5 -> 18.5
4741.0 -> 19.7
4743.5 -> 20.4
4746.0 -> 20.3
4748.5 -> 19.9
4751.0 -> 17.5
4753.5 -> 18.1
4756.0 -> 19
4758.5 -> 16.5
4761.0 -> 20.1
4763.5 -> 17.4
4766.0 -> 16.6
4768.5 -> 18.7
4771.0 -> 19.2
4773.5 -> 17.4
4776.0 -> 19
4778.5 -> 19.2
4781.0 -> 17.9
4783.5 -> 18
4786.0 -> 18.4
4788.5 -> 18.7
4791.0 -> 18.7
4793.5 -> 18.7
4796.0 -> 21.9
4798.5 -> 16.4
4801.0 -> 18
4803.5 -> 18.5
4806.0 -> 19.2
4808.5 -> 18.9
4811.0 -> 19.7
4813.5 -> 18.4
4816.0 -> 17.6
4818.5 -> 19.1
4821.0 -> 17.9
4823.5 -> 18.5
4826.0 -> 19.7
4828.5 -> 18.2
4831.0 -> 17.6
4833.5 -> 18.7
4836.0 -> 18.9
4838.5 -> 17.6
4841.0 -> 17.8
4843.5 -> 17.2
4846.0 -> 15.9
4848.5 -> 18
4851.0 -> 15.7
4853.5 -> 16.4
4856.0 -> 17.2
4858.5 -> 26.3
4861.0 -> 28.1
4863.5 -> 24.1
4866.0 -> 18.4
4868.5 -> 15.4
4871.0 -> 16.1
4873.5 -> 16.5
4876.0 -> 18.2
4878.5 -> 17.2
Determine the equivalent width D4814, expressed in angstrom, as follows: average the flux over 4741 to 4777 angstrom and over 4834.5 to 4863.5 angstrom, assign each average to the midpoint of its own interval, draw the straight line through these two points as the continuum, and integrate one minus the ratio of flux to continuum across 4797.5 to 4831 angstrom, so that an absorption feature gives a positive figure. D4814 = 0.9 angstrom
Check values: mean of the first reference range 18.6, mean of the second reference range 19.2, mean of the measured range 18.5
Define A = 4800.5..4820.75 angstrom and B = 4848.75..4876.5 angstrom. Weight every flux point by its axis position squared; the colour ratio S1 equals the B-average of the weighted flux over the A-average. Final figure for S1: 1.06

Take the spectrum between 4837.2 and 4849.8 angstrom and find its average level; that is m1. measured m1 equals 17.3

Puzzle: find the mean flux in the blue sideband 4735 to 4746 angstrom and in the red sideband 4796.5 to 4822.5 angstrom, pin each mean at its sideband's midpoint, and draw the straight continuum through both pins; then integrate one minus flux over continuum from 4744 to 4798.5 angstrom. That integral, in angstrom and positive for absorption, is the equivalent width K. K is 1.3 angstrom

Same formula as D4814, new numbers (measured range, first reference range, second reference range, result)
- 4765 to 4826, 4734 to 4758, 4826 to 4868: 1.55 angstrom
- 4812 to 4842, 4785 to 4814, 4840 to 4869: 1.12 angstrom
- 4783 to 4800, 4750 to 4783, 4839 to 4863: -0.17 angstrom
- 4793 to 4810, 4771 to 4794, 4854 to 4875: 0.03 angstrom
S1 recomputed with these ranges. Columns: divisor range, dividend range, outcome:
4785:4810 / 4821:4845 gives 0.98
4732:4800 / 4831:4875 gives 1.04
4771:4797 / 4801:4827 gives 1.01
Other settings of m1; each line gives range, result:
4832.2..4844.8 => 18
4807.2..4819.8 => 18.7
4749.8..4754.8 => 17.8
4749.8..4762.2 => 18.2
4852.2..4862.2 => 21.9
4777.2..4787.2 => 18.4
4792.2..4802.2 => 18.8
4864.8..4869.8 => 16.9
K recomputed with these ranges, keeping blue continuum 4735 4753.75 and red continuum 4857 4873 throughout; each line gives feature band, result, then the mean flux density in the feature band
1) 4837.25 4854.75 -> 3.25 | 16.9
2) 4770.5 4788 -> 1.20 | 18.4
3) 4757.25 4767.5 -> 0.97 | 17.7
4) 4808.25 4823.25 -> 1.30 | 18.6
